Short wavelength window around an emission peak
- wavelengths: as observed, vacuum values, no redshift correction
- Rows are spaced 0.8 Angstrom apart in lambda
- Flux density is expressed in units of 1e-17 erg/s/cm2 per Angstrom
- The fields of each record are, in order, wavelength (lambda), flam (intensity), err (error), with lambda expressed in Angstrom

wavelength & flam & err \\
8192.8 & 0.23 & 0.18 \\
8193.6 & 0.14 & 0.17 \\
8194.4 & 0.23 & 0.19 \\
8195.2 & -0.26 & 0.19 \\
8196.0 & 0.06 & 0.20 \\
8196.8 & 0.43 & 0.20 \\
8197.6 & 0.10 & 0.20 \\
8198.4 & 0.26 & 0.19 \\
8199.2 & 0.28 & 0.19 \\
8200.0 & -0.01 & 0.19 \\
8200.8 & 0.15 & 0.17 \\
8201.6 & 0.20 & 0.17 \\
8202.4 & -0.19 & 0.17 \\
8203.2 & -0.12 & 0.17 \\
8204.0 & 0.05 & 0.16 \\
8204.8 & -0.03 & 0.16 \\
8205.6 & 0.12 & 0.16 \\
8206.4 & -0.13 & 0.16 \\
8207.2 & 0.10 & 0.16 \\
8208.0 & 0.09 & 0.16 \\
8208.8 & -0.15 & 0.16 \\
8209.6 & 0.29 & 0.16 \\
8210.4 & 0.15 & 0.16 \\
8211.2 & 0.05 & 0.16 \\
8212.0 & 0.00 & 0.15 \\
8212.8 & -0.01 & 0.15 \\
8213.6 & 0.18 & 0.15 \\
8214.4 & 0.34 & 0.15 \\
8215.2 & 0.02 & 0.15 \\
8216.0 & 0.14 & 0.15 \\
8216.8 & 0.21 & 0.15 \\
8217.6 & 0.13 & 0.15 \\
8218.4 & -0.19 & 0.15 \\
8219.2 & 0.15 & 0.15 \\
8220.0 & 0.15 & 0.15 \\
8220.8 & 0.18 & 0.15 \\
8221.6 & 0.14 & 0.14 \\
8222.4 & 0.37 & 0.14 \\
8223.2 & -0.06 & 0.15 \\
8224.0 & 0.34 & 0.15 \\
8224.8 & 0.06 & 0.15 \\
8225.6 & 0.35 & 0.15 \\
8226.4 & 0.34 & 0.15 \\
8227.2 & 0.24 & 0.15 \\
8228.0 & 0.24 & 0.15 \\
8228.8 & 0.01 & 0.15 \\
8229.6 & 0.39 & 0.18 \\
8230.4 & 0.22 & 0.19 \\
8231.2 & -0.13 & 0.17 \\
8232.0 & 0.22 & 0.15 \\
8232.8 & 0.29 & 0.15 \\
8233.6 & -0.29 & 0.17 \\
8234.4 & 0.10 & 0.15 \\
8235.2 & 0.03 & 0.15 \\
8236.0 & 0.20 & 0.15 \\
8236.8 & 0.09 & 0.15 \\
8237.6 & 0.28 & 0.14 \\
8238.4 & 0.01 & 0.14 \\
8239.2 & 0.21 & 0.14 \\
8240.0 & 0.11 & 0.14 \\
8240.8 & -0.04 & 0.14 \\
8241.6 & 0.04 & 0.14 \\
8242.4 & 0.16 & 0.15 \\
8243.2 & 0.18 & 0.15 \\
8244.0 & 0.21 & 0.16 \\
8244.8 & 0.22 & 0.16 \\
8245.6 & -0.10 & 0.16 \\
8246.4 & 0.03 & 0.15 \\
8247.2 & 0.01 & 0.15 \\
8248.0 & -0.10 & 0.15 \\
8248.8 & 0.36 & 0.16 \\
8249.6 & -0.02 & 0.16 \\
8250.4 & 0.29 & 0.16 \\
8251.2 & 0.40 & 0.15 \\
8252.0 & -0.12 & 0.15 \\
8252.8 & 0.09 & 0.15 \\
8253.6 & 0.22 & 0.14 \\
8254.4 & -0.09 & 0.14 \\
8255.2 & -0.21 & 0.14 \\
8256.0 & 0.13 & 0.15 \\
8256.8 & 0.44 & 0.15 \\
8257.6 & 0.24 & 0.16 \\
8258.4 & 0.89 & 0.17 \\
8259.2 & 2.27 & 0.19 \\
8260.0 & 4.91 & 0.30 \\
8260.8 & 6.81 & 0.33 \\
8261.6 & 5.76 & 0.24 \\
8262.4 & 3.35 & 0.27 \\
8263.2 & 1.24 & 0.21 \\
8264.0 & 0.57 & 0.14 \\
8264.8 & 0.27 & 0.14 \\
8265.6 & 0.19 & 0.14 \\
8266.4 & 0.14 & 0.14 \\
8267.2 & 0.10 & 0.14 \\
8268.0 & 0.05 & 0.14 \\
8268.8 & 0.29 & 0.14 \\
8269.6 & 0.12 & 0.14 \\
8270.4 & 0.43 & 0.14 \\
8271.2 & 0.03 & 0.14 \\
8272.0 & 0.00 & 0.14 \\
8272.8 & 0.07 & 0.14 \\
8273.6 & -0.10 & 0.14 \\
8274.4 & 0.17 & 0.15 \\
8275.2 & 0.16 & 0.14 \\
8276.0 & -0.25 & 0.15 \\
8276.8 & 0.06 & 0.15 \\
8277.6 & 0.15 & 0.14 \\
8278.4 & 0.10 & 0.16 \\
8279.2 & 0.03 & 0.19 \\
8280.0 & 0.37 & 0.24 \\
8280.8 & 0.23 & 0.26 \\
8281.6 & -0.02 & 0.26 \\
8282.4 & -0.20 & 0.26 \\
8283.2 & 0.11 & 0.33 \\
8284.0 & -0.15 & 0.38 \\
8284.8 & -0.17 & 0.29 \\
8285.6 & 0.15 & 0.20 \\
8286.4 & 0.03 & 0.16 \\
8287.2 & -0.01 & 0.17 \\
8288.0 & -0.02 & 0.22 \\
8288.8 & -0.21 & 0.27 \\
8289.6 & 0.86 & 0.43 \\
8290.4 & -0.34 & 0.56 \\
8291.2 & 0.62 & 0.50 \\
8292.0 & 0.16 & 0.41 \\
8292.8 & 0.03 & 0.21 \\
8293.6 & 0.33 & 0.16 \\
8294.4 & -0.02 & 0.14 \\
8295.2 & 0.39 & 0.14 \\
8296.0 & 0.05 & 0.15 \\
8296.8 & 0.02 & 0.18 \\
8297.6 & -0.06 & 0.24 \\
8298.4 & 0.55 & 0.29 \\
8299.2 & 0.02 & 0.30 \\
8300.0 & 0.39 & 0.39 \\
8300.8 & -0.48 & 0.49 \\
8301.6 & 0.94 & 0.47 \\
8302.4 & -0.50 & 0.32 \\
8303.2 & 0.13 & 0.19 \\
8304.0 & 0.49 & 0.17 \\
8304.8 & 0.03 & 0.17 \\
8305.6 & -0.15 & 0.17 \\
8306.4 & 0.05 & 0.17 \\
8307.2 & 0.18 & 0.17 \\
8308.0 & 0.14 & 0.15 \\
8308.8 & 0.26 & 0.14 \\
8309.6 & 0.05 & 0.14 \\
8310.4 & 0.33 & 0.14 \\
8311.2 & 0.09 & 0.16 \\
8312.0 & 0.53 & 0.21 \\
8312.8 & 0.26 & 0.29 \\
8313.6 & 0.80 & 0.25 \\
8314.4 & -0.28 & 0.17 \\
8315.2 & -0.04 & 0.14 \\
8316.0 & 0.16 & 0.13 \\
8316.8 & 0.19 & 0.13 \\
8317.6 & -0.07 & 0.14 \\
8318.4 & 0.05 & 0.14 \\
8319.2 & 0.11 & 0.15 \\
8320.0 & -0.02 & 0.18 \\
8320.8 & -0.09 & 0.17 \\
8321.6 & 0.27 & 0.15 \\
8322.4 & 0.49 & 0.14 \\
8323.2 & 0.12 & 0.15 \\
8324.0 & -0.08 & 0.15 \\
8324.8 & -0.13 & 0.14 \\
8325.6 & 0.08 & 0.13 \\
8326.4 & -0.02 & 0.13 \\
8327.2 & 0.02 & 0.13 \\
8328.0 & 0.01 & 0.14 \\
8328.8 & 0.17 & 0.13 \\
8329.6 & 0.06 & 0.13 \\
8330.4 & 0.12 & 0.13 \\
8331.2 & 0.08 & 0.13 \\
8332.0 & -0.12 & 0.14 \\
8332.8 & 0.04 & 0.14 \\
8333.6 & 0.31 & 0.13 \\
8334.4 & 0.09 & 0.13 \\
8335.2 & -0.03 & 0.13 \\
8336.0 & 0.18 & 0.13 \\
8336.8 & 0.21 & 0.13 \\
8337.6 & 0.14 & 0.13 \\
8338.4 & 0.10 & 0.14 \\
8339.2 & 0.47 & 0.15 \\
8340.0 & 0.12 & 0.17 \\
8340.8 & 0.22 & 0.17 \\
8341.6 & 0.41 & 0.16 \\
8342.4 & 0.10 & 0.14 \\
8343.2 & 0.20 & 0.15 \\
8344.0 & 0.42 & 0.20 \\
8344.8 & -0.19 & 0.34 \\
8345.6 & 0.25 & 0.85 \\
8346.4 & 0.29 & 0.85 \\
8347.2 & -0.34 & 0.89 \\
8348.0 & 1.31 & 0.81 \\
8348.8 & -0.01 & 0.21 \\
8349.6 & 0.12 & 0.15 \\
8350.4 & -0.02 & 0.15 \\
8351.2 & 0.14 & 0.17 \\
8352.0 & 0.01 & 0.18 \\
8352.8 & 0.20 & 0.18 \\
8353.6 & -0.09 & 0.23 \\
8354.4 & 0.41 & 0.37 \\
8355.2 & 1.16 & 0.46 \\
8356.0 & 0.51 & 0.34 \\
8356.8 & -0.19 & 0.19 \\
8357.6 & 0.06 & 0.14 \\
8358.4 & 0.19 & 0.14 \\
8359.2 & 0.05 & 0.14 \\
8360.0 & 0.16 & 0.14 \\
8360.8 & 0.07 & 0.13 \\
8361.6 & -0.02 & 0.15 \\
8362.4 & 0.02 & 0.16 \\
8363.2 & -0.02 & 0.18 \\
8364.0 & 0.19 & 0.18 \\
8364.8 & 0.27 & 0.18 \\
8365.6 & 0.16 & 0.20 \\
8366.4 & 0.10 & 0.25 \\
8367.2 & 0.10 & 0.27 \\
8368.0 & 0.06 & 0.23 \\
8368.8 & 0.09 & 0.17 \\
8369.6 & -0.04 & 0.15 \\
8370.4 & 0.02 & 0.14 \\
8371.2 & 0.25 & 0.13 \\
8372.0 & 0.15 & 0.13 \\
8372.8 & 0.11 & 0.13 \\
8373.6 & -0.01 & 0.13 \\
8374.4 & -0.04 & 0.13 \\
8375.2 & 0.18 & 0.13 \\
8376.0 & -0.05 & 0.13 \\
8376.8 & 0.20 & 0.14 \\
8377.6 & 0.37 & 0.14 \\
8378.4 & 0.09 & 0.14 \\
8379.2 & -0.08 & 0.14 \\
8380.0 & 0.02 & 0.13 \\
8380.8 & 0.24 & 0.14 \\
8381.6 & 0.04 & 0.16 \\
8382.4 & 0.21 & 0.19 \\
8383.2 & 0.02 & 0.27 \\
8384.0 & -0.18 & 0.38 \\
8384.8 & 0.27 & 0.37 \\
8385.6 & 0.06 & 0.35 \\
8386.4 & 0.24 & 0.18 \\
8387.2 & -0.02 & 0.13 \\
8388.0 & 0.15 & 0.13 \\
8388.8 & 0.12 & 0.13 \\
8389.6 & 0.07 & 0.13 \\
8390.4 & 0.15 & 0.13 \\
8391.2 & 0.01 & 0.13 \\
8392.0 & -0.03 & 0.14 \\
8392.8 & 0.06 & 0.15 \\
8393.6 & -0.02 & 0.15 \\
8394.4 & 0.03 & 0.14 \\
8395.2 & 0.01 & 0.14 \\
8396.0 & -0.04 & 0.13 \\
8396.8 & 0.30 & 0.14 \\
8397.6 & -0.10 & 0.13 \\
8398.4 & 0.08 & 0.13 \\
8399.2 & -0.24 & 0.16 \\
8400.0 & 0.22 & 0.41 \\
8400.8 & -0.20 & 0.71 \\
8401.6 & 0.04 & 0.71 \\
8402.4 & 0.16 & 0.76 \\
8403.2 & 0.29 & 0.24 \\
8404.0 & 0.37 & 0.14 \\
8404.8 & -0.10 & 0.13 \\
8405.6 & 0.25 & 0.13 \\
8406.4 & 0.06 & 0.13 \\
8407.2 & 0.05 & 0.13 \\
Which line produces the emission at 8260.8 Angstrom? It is [O III] 5007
